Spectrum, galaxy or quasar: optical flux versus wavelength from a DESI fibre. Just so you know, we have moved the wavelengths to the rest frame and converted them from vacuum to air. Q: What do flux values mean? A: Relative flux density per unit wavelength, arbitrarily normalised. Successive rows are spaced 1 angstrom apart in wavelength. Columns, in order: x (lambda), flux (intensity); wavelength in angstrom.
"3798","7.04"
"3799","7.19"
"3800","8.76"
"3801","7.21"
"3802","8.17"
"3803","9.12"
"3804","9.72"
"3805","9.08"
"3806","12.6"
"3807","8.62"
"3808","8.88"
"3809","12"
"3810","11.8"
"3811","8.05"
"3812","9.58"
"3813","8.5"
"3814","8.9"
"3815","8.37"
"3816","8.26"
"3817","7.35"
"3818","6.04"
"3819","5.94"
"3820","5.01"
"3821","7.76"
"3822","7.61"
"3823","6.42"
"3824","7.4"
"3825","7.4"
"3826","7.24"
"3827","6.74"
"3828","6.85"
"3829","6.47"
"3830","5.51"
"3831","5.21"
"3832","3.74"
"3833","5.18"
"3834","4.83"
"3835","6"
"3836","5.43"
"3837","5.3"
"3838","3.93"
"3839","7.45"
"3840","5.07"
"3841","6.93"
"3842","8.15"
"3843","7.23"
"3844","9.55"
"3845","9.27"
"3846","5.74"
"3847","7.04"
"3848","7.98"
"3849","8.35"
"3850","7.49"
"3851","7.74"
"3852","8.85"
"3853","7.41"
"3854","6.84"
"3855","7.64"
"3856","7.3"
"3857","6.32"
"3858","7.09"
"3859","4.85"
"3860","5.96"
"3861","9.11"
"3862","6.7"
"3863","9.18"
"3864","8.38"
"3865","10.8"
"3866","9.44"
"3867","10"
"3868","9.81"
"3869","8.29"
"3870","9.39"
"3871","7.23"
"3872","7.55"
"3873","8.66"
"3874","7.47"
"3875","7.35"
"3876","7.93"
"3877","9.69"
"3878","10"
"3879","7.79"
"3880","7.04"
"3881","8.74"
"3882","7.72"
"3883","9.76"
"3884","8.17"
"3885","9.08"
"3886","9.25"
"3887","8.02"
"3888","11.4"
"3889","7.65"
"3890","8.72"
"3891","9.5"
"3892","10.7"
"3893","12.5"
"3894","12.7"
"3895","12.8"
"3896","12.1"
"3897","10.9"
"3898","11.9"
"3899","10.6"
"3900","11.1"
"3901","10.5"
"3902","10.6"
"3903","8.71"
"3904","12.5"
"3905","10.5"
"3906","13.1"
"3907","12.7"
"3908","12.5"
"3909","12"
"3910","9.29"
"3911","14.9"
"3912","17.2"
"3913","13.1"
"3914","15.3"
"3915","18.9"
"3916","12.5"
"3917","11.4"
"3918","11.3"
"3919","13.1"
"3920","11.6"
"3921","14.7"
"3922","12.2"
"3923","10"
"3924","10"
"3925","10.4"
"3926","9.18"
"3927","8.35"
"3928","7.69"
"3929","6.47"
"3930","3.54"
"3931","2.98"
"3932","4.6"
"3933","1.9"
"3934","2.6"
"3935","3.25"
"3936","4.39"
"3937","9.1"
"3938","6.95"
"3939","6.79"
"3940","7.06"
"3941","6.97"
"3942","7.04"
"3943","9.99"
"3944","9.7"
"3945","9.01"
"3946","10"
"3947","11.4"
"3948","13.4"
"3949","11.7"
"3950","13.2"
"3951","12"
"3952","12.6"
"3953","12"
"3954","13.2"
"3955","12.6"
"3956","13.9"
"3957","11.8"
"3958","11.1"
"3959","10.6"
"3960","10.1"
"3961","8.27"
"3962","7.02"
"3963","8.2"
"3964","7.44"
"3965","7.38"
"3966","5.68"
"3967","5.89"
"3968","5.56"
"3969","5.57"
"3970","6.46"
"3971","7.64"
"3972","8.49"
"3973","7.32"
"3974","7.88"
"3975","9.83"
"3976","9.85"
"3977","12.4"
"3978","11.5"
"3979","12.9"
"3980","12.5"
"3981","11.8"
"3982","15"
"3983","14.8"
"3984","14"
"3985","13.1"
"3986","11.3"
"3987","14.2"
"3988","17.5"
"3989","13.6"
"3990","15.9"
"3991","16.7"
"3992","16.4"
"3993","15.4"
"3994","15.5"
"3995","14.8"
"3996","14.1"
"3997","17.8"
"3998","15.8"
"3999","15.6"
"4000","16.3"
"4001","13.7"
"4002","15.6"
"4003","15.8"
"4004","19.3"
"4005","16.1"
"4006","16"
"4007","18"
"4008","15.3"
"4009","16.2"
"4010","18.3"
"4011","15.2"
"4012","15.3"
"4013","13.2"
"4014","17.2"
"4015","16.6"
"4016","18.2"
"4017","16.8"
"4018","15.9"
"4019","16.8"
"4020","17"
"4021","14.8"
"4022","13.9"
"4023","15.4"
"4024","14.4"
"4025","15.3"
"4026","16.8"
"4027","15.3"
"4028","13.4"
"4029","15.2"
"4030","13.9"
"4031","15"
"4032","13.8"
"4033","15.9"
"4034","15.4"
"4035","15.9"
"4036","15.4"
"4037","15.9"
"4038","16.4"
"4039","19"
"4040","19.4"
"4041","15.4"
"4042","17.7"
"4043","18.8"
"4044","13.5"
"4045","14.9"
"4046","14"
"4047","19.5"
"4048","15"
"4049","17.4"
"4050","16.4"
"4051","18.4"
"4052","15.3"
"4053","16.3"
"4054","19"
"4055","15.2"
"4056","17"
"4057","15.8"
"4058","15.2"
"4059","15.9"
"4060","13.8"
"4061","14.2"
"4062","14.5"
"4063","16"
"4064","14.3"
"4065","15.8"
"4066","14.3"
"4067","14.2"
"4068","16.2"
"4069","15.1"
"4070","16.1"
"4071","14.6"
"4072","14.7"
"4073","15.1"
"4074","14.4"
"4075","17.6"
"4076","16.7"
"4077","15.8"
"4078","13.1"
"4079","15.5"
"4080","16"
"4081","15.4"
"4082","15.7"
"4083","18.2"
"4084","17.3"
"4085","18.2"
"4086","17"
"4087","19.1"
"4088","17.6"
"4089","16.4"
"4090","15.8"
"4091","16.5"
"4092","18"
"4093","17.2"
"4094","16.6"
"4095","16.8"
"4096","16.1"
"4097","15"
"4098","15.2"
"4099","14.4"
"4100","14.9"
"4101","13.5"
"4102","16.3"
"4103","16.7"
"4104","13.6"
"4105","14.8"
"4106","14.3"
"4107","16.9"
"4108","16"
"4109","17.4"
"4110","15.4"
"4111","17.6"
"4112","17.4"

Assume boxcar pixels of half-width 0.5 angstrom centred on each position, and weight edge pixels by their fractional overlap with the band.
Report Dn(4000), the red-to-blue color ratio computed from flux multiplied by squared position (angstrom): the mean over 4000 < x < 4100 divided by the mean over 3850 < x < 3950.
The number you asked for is 1.84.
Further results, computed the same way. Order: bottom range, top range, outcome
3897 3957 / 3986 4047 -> 1.61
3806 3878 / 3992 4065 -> 2.31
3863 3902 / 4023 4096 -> 1.84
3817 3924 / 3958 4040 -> 1.63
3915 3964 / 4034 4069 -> 1.80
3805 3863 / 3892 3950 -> 1.45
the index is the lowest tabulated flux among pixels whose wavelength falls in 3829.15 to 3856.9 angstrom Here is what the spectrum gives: 3.74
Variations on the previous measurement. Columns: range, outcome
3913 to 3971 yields 1.9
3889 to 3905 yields 7.65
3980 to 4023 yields 11.3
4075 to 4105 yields 13.1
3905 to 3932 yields 2.98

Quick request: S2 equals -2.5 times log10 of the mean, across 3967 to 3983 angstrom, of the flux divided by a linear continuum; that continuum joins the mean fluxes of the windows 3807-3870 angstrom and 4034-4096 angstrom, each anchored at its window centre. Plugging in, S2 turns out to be 0.30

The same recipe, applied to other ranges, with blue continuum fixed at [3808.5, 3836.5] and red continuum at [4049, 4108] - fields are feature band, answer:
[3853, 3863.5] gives 0.17 mag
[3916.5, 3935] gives 0.26 mag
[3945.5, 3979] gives 0.21 mag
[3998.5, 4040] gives -0.15 mag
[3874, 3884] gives 0.08 mag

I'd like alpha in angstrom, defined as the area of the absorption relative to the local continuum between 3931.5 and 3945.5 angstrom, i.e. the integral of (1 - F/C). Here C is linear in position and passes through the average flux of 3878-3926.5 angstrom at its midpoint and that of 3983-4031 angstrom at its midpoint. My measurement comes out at 7.0 angstrom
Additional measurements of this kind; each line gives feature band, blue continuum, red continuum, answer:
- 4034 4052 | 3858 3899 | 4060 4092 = -2.3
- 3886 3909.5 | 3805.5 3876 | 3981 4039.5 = -1.7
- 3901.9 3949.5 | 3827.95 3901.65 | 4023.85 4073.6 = 3.2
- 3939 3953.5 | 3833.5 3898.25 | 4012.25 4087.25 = 1.7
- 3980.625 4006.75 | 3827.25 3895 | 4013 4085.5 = -3.4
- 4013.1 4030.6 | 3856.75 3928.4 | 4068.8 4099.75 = -1.8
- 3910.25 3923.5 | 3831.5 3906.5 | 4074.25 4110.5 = -4.4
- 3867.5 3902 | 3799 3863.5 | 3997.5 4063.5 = 1.0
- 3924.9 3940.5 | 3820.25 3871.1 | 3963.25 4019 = 7.2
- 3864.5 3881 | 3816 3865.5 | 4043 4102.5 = -1.1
